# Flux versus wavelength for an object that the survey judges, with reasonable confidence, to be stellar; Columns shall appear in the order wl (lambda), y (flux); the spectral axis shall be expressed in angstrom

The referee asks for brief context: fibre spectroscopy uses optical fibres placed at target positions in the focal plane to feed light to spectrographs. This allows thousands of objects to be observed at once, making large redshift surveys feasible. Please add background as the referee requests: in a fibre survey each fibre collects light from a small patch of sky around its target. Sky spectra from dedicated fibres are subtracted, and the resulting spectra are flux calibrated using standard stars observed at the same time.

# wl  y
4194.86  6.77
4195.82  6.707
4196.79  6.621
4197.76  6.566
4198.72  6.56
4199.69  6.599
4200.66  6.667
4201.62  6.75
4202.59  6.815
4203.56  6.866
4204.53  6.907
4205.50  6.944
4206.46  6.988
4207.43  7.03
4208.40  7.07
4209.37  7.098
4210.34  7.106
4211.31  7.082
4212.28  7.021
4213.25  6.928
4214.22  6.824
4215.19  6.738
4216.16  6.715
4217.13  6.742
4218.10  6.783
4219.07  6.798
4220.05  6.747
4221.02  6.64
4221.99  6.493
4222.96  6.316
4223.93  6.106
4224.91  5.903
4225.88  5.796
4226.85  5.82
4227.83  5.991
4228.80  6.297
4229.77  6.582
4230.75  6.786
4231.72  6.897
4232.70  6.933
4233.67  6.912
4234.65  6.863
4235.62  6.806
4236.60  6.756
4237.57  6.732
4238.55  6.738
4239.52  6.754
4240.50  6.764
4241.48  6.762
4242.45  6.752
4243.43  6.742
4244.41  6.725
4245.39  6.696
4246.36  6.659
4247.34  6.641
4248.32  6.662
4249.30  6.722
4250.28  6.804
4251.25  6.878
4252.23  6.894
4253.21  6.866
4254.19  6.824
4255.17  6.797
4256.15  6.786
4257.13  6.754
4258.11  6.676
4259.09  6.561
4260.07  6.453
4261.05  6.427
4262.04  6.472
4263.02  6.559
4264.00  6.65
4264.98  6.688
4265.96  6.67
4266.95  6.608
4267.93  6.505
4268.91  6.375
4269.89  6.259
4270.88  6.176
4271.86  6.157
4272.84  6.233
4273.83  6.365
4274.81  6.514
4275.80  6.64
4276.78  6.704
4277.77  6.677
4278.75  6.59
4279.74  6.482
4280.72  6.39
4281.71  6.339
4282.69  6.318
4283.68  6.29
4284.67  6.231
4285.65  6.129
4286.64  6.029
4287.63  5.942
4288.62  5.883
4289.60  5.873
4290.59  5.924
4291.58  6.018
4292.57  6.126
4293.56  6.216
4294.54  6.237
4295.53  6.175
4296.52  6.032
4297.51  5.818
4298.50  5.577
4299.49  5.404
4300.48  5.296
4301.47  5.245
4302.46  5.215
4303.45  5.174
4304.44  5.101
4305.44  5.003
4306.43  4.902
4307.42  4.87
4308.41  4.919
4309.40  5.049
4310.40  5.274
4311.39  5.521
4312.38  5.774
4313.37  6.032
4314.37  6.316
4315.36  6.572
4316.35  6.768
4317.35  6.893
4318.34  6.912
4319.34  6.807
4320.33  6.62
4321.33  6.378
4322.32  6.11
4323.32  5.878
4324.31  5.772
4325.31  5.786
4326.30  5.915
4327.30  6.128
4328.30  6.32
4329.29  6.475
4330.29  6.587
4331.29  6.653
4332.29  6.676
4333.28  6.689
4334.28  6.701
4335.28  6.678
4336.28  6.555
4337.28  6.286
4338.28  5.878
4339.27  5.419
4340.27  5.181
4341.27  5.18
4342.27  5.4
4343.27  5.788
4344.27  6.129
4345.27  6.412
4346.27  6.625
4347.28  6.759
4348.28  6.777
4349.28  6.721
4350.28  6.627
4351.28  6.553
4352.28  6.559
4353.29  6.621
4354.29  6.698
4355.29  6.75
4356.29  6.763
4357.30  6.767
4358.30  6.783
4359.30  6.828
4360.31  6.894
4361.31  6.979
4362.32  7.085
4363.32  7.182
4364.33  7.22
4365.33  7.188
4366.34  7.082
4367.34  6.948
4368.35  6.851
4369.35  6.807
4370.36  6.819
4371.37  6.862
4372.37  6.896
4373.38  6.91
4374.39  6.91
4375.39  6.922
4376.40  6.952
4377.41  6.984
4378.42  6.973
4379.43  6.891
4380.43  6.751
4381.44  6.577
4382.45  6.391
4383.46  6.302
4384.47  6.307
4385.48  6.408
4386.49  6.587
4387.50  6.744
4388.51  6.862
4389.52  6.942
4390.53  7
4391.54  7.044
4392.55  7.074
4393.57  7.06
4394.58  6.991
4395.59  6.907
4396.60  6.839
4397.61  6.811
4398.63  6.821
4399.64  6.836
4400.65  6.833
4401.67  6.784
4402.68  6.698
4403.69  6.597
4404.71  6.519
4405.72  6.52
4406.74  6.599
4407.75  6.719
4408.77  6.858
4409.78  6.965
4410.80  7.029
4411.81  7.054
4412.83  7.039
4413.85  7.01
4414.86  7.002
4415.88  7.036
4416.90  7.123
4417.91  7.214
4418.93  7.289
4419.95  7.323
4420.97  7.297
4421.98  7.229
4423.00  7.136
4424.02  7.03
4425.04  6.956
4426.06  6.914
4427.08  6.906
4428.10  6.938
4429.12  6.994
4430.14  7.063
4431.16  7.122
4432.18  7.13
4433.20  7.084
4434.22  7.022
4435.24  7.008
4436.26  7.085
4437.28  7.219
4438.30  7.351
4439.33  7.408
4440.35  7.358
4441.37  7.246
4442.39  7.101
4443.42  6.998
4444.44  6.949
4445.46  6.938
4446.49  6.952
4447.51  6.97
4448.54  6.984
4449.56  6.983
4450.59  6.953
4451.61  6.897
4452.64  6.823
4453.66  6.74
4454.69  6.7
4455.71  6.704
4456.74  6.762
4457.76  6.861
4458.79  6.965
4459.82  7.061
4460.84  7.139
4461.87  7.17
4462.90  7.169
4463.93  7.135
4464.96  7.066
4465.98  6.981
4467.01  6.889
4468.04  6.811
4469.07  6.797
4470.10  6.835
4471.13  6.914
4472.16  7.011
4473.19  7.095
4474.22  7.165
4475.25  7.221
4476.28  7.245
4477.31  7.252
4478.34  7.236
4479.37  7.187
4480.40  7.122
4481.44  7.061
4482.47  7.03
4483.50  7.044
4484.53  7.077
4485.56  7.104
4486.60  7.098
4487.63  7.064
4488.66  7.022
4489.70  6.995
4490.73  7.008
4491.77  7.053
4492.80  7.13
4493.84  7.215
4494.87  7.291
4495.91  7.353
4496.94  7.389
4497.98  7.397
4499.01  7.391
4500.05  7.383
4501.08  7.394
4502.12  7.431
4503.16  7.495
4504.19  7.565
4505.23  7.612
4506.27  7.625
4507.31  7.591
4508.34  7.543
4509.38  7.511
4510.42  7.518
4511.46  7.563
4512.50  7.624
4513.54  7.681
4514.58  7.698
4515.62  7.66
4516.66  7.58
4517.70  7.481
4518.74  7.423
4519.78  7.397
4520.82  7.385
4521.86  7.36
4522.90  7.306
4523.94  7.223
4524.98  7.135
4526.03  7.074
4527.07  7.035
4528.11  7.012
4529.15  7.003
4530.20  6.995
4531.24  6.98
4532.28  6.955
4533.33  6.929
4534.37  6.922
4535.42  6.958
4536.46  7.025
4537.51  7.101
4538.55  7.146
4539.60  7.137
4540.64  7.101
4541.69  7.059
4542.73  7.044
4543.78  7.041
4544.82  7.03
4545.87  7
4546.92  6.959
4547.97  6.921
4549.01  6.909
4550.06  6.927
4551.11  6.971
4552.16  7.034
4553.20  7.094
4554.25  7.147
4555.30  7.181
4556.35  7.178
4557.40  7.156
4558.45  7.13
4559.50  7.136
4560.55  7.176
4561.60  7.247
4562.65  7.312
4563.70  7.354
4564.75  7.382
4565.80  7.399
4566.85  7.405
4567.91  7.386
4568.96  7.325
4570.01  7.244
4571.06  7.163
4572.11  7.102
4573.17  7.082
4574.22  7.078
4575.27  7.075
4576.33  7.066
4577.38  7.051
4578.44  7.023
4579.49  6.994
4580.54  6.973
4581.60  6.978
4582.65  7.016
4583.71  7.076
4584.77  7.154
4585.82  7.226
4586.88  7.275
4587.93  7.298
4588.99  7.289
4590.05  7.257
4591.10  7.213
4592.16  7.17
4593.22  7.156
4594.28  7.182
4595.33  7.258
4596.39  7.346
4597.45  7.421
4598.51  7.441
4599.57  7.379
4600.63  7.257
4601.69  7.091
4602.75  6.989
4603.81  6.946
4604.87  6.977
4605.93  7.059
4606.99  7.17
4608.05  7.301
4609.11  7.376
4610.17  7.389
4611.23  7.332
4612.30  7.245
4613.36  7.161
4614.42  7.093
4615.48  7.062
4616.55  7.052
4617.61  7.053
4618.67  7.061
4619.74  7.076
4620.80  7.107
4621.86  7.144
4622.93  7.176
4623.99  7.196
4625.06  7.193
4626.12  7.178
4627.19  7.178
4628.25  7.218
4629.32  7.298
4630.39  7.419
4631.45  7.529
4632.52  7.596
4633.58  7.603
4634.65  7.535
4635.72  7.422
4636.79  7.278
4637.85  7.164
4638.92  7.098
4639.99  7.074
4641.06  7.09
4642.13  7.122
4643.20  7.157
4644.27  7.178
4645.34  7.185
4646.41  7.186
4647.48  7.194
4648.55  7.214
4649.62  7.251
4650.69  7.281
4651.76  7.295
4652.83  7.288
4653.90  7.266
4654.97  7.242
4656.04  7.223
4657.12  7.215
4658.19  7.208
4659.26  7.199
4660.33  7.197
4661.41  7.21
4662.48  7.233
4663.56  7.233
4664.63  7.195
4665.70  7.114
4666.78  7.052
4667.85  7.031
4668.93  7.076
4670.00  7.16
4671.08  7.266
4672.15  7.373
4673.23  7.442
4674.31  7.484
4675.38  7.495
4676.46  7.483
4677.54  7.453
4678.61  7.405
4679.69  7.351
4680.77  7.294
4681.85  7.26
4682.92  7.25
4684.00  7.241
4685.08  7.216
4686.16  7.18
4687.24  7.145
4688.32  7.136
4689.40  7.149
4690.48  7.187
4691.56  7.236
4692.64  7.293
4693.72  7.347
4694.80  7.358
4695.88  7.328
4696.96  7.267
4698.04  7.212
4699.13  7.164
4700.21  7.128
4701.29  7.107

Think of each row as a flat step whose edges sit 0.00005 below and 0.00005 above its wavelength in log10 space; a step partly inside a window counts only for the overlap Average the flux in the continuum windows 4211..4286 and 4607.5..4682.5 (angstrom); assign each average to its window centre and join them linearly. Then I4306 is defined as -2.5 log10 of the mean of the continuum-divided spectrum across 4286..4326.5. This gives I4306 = 0.15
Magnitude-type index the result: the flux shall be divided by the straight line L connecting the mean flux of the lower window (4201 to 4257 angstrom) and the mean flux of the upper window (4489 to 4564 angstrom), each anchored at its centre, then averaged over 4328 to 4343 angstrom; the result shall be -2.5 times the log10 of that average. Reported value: 0.12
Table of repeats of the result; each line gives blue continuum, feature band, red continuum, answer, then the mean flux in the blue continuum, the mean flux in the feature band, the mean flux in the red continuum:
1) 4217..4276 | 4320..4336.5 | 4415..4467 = 0.073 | 6.59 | 6.34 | 7.05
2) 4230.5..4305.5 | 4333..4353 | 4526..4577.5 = 0.056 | 6.39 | 6.24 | 7.1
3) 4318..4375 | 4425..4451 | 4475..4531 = -0.013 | 6.52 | 7.06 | 7.3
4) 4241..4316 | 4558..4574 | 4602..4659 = -0.034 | 6.2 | 7.25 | 7.21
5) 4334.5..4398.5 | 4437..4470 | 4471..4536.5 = 0.006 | 6.66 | 7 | 7.26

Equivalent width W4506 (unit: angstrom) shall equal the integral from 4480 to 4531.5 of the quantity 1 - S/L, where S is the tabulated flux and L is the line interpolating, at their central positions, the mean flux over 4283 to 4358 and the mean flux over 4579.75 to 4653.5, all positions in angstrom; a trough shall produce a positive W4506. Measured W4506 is -3.9 angstrom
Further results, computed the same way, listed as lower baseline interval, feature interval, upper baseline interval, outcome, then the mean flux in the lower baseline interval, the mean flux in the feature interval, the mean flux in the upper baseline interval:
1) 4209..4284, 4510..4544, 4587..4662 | -0.78 angstrom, 6.61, 7.23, 7.23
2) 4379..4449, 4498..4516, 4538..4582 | -1.24 angstrom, 6.94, 7.54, 7.12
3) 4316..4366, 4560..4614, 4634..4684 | -0.99 angstrom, 6.47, 7.2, 7.25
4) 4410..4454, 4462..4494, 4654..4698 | 0.17 angstrom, 7.07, 7.06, 7.26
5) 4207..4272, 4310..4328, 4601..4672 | 1.51 angstrom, 6.66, 6.2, 7.2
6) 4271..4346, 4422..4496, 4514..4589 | -3.50 angstrom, 6.04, 7.04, 7.15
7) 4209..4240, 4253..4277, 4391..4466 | 0.61 angstrom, 6.65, 6.54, 6.99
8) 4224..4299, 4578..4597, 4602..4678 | -0.11 angstrom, 6.46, 7.16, 7.23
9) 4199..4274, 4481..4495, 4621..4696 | -0.13 angstrom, 6.66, 7.08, 7.26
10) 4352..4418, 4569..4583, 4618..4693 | 0.10 angstrom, 6.85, 7.08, 7.24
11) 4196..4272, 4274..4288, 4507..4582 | 0.76 angstrom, 6.67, 6.38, 7.19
